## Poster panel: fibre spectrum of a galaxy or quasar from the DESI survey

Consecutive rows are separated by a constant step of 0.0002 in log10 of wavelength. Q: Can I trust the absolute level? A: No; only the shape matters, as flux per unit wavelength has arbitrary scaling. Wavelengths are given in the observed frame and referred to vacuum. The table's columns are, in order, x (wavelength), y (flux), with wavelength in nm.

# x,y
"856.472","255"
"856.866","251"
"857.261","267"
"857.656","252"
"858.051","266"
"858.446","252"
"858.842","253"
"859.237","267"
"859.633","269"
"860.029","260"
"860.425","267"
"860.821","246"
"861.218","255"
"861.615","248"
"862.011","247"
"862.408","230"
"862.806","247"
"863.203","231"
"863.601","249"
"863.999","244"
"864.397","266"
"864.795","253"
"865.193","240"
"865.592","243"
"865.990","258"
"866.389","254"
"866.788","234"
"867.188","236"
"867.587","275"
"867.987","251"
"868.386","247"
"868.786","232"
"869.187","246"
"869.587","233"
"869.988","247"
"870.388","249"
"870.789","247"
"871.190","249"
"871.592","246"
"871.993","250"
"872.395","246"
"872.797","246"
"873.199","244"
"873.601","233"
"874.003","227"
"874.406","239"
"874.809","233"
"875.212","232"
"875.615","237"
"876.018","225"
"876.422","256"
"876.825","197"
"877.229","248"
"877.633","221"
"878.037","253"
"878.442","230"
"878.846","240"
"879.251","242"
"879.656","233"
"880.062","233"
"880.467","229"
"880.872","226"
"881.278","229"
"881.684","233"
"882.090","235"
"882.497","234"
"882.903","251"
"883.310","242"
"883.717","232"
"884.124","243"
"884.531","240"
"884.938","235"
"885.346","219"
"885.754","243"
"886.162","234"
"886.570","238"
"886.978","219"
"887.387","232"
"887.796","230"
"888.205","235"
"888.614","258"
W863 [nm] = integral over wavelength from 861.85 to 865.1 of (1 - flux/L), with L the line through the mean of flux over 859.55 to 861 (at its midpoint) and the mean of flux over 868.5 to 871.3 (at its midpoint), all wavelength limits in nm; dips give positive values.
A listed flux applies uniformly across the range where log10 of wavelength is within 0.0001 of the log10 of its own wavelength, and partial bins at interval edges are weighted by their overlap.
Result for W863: 0.11 nm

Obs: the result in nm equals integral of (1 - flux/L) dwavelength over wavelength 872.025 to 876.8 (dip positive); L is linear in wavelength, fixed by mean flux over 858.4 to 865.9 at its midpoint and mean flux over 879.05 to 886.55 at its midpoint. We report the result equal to 0.09 nm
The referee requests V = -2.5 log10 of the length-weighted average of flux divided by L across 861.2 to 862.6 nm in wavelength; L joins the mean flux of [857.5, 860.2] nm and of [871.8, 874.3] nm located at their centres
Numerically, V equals 0.05 mag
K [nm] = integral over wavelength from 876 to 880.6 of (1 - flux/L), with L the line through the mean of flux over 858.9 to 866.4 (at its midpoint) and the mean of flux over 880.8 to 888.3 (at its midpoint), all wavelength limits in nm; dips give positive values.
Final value 0.09 nm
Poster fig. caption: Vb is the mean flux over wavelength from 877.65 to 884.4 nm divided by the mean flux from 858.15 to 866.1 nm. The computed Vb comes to 0.94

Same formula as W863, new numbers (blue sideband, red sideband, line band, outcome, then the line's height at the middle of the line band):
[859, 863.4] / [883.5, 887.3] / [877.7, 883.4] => 0.03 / 237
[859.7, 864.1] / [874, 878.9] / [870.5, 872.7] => -0.08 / 239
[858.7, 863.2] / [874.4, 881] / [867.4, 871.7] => -0.08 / 243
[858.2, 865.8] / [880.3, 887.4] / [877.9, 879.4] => -0.02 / 238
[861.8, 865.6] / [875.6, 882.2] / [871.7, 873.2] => -0.05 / 238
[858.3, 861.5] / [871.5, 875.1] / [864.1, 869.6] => 0.02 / 249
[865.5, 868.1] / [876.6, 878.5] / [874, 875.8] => 0.01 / 235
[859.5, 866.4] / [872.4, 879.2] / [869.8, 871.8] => -0.05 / 241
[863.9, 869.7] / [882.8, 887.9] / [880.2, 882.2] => 0.06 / 238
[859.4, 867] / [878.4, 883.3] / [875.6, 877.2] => 0.06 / 239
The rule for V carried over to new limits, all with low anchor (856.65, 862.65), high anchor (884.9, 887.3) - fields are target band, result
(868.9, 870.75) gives 0.011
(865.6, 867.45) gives 0.012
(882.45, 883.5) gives -0.044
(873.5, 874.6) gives 0.042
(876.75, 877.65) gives 0.063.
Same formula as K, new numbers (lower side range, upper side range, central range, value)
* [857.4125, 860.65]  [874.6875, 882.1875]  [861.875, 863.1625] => 0.081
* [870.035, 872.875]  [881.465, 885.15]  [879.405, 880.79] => 0.053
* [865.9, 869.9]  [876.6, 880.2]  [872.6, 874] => 0.003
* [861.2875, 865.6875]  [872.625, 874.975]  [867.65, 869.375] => -0.036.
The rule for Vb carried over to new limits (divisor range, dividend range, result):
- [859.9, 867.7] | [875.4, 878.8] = 0.94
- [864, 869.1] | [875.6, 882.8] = 0.94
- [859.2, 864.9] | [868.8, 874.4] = 0.97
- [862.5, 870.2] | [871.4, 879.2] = 0.96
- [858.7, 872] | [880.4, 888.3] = 0.94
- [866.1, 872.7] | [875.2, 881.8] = 0.95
